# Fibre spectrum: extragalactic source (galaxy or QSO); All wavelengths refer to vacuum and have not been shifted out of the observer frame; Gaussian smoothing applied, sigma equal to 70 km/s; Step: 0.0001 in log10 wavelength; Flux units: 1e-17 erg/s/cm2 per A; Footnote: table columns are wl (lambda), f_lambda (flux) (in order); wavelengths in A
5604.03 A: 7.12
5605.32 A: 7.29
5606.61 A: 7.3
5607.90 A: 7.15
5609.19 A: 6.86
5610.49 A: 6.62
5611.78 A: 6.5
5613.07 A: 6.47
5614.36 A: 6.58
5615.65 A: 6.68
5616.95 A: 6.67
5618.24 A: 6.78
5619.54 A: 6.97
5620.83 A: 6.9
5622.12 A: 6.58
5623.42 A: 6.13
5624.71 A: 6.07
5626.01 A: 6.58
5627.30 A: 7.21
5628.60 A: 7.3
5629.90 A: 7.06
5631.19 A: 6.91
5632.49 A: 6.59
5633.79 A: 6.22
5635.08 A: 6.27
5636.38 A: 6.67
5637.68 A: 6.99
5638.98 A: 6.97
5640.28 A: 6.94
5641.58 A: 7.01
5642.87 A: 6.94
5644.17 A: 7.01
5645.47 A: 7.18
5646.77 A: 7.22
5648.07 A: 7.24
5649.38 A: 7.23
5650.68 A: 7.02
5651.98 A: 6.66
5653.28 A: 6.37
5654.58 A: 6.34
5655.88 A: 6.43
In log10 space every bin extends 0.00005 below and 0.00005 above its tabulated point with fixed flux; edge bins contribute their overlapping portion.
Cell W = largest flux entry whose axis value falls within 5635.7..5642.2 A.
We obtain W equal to 7.01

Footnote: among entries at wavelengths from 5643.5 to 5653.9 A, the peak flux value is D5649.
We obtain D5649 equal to 7.24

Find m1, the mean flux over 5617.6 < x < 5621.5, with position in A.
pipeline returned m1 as 6.89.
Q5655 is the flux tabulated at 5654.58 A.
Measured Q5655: 6.34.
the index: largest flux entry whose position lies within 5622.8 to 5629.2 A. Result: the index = 7.3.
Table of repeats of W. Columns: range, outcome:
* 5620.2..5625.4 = 6.9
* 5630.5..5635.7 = 6.91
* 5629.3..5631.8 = 7.06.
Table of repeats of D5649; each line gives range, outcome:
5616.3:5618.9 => 6.78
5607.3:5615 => 7.15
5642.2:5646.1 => 7.18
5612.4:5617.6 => 6.68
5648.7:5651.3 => 7.23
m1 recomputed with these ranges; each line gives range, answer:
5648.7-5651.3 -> 7.1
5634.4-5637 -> 6.48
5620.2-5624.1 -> 6.54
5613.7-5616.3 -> 6.63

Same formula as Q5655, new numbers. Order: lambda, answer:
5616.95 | 6.67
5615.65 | 6.68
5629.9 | 7.06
